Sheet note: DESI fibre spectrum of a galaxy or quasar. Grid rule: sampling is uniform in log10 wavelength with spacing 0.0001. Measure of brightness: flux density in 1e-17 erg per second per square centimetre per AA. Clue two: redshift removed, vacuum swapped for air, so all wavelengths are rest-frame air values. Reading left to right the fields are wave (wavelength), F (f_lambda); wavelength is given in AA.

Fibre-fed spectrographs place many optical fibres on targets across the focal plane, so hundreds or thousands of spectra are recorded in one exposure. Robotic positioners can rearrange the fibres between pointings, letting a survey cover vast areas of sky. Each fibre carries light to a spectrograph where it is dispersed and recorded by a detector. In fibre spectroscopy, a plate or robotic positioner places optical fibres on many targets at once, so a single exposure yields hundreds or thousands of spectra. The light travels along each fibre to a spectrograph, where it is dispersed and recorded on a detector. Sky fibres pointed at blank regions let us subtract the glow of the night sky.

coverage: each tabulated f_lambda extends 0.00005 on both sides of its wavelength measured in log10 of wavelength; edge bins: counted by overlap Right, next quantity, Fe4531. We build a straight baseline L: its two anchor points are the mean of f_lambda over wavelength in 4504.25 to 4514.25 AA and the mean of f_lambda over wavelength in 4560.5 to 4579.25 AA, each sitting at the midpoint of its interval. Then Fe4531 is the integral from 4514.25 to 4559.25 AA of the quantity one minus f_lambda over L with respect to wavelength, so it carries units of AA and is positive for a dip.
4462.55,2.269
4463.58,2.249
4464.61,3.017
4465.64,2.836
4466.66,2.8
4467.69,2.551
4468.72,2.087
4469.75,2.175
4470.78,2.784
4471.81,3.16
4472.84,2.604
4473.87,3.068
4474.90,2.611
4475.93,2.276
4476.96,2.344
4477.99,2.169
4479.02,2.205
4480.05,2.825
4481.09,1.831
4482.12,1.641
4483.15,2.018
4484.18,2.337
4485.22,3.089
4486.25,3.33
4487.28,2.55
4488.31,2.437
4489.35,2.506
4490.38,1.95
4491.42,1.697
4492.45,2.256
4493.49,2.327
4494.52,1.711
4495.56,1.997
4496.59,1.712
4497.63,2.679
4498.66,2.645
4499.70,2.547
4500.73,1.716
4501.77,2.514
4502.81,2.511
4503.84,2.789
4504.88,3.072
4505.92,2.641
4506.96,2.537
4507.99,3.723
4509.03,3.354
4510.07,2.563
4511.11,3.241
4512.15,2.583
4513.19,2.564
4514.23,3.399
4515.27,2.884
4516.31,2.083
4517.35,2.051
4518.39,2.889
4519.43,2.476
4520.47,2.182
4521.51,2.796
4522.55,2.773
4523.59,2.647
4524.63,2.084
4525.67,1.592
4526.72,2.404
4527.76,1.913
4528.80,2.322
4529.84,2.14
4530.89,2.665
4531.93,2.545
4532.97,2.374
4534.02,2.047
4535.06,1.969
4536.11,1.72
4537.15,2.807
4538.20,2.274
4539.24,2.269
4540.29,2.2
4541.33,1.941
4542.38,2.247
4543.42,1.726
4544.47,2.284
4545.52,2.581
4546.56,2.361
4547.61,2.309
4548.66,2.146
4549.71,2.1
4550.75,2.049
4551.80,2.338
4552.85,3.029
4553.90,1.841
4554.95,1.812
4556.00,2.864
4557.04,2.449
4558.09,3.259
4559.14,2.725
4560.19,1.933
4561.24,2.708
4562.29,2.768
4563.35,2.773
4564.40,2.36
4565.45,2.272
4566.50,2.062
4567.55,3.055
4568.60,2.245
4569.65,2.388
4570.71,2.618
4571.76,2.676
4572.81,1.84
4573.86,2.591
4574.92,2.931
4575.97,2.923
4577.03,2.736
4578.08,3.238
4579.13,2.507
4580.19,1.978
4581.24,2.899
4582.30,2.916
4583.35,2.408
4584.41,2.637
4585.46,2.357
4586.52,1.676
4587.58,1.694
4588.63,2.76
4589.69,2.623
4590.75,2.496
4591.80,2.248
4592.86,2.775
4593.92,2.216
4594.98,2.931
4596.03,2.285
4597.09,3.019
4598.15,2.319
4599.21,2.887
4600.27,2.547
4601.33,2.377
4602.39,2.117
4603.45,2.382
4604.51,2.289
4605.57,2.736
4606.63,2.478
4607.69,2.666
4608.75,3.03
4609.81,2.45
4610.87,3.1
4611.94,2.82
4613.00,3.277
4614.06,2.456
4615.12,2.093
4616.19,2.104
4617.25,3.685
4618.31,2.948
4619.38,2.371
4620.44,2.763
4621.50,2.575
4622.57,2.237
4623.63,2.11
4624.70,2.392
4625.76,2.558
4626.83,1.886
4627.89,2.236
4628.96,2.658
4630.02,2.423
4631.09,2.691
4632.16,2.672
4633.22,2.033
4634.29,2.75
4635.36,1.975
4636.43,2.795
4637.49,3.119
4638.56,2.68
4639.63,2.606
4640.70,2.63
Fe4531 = 7.2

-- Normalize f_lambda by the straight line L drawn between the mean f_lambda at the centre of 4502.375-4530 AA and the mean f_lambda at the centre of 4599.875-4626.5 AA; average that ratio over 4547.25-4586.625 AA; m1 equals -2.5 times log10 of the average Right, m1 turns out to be 0.04 mag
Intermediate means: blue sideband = 2.61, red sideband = 2.58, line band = 2.49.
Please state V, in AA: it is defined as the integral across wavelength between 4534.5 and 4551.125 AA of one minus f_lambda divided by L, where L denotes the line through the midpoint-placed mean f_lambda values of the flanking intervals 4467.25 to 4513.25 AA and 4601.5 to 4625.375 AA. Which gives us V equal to 2.26 AA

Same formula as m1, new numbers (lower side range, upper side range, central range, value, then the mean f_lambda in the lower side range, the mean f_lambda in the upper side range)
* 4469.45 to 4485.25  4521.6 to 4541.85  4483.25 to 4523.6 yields -0.092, 2.43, 2.26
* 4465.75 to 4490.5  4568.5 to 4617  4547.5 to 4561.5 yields 0.059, 2.49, 2.55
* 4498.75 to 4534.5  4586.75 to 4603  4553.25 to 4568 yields 0.005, 2.55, 2.47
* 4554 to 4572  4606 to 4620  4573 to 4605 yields 0.044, 2.51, 2.73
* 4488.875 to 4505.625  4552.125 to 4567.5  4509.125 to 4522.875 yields -0.137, 2.29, 2.5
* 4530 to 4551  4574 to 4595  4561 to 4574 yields -0.028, 2.23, 2.54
